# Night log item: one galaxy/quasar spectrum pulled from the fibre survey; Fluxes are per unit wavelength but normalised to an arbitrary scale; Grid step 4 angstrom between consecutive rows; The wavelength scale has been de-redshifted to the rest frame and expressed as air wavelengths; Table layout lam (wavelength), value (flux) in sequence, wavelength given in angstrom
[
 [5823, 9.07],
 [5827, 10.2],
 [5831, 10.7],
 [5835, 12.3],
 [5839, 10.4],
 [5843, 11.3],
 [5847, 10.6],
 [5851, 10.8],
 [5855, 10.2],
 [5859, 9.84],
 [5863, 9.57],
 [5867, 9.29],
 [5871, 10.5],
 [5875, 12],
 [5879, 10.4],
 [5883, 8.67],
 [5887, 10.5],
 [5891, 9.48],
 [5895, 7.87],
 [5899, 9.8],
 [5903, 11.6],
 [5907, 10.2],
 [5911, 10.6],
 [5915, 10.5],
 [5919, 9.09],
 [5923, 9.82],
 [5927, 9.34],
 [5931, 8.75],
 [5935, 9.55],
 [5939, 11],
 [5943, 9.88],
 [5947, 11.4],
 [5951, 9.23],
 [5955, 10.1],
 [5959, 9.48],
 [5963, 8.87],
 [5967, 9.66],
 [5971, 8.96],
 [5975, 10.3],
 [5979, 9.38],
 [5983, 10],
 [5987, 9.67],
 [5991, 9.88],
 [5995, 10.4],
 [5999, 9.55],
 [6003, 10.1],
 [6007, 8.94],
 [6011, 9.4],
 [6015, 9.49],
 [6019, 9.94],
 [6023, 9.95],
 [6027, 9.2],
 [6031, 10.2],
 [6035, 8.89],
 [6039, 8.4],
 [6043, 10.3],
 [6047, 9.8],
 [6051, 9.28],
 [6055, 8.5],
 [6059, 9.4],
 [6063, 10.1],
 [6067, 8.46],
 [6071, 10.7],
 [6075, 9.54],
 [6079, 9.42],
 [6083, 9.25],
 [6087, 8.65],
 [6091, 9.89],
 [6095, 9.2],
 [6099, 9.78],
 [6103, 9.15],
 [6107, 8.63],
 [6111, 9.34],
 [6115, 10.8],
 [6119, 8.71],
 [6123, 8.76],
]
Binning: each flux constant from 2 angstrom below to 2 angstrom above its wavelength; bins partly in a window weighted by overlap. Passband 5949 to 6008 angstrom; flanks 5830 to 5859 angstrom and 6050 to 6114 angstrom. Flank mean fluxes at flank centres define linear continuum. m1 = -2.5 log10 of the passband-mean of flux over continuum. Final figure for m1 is 0.04 mag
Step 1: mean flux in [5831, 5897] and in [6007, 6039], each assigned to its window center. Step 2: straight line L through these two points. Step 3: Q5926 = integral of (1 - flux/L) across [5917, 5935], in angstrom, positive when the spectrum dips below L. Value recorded 1.2 angstrom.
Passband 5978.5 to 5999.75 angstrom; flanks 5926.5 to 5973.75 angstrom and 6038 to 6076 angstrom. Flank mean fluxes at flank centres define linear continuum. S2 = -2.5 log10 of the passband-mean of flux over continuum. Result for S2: -0.027 mag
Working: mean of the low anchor 9.71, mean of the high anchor 9.47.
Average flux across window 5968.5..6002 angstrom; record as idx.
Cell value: 9.78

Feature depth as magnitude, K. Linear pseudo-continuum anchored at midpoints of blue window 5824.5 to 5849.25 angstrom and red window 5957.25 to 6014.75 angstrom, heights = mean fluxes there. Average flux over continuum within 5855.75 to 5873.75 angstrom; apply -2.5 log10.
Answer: 0.08 mag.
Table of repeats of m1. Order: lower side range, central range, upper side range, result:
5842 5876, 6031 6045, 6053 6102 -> 0.028 mag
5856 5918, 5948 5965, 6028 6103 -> 0.030 mag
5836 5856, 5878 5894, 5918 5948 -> 0.080 mag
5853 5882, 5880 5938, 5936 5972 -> 0.033 mag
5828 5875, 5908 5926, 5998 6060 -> 0.019 mag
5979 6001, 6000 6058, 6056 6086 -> 0.025 mag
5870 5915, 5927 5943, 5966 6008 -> 0.026 mag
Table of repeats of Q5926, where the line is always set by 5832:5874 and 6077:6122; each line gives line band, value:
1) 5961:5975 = 0.90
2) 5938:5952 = -0.47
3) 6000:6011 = 0.32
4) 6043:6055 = 0.11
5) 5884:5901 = 1.59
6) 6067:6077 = -0.34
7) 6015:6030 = 0.00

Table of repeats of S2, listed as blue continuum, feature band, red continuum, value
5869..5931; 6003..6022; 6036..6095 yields 0.00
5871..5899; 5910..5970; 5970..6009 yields 0.00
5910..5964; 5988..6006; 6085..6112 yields -0.03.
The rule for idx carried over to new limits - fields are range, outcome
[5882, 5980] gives 9.78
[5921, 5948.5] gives 9.94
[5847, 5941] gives 9.99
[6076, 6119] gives 9.38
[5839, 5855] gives 10.8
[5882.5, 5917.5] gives 9.95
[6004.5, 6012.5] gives 9.21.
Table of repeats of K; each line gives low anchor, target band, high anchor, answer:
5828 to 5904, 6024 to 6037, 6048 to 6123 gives 0.01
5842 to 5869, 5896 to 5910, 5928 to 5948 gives -0.03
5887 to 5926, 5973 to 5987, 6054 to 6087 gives -0.02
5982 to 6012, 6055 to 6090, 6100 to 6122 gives 0.01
